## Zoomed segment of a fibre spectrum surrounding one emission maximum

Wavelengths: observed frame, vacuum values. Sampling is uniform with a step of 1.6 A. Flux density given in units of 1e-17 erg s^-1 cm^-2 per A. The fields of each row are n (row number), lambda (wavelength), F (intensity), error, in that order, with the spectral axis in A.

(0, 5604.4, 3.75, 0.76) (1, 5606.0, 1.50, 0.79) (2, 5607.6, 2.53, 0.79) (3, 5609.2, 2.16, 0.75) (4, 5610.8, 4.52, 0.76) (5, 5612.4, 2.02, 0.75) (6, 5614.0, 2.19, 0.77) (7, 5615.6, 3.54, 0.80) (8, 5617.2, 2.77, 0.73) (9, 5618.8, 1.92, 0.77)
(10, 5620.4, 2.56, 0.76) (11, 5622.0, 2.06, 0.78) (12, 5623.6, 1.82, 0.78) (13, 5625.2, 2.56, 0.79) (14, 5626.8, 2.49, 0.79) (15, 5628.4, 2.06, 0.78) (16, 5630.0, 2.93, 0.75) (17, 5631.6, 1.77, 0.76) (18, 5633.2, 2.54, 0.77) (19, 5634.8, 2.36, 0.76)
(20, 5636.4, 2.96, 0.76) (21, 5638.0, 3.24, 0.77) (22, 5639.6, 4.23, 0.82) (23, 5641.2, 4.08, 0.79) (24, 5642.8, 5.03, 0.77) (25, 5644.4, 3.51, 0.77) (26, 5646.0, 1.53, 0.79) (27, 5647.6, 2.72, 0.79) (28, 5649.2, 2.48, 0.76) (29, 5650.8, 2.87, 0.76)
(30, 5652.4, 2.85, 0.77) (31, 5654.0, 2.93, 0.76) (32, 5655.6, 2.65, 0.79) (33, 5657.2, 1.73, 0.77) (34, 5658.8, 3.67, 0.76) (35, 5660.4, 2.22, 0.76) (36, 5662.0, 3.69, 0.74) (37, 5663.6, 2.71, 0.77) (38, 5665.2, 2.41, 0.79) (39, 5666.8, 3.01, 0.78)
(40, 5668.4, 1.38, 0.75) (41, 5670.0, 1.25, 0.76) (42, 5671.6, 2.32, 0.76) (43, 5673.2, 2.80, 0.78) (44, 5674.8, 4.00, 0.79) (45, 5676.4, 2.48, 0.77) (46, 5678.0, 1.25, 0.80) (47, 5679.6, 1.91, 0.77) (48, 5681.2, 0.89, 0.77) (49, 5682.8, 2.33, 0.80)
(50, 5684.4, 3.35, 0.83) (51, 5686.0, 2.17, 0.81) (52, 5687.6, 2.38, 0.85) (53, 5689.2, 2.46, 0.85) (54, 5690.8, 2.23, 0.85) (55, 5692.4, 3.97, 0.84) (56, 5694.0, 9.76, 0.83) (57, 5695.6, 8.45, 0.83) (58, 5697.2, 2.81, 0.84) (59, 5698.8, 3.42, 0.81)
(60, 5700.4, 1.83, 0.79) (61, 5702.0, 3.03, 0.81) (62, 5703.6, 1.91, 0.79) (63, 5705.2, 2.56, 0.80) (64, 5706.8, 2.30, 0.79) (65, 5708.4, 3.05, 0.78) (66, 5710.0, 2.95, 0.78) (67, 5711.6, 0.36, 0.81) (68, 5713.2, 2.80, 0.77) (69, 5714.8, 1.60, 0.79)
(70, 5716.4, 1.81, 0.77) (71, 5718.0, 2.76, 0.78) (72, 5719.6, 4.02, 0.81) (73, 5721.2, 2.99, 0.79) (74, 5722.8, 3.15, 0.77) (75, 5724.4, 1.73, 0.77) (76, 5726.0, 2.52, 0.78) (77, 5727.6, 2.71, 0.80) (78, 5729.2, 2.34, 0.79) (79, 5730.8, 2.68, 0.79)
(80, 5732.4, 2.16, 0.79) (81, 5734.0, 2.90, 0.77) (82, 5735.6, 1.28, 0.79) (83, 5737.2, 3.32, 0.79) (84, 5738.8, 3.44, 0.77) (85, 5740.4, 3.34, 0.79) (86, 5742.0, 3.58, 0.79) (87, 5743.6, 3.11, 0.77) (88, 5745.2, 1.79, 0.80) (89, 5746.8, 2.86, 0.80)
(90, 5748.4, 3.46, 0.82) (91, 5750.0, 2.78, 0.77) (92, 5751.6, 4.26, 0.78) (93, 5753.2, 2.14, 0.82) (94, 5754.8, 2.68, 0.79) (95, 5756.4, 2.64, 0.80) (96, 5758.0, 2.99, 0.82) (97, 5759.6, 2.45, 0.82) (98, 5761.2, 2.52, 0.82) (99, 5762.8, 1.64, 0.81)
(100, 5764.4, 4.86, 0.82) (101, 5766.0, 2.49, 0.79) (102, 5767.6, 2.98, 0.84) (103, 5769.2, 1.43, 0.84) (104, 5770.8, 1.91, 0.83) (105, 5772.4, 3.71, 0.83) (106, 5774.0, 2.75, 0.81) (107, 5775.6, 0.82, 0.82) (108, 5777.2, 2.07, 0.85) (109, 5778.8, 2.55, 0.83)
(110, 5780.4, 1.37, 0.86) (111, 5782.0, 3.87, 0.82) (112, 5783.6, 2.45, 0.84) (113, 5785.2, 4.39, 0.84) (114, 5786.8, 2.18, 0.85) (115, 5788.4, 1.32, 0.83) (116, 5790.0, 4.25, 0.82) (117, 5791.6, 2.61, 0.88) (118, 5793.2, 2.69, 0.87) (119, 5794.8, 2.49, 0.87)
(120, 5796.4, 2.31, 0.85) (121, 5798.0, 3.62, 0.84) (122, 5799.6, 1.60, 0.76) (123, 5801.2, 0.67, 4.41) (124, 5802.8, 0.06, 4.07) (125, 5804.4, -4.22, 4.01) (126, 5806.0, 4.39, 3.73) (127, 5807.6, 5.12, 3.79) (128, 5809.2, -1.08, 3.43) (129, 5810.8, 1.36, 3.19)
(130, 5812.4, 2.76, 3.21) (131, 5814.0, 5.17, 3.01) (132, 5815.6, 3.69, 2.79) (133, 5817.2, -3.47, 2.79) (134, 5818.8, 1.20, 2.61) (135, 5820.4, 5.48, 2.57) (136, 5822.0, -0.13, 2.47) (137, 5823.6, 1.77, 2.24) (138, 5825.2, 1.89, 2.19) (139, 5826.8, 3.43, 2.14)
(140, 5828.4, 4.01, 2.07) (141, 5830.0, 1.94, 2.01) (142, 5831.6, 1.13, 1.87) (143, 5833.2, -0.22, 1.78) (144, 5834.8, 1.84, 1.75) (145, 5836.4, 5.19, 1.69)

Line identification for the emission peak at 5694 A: [O III] 5007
